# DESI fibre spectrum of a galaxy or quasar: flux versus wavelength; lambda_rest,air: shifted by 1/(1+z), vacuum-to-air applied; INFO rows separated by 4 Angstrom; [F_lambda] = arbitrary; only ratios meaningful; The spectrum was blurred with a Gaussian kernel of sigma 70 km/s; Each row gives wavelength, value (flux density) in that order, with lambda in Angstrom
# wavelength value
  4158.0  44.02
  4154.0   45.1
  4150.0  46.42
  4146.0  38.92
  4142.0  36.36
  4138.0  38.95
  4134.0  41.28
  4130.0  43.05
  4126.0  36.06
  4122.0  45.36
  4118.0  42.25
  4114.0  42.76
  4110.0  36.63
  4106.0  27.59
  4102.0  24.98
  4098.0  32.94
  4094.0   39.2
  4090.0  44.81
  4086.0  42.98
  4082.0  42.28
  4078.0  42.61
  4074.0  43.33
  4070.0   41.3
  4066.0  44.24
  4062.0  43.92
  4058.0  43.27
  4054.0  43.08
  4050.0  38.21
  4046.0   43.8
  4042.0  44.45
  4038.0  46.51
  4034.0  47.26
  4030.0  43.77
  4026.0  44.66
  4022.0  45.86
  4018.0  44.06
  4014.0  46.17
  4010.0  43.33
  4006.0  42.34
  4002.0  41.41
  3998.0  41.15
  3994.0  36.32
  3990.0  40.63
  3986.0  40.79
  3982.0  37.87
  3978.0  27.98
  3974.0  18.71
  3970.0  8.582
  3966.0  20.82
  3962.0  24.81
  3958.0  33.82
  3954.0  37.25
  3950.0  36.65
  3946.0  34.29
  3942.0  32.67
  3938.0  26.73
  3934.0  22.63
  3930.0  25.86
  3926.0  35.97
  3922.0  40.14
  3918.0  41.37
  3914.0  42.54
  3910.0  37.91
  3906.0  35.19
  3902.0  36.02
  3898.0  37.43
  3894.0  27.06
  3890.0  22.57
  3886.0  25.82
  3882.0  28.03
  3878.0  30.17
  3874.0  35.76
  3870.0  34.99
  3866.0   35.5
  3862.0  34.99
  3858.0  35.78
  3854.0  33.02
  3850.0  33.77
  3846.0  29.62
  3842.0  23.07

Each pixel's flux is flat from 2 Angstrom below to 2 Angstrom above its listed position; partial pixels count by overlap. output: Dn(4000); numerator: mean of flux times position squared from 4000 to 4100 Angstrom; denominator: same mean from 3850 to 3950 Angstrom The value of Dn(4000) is 1.4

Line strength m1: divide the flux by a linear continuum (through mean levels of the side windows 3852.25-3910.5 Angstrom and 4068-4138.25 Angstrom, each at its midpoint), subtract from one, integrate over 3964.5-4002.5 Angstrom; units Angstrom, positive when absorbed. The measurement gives 4.9 Angstrom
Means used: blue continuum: 32.5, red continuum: 39.4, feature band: 31.2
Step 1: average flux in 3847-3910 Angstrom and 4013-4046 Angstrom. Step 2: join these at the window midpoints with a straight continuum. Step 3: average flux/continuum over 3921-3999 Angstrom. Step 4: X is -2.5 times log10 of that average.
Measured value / 0.26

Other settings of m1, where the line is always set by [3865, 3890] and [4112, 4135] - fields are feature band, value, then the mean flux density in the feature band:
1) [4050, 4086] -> -3.1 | 42.7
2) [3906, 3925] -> -4.2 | 39.7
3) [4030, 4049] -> -3.4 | 44.9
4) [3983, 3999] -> -1.6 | 39.5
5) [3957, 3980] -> 8.5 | 22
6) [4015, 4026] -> -2.3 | 45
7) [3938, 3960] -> -0.1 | 34.2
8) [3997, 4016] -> -3.3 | 43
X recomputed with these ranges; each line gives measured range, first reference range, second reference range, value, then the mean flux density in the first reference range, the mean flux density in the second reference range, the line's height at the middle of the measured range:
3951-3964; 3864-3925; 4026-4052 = 0.19 mag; 34.1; 44.1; 38.4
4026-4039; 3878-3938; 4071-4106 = -0.24 mag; 32.5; 38.5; 36.7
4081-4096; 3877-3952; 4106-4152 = -0.10 mag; 32.6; 40.2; 38.7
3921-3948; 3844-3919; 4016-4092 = 0.18 mag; 33.5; 43.7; 36.6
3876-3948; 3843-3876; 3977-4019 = 0.13 mag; 33.8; 40.4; 36.3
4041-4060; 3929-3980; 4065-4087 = -0.08 mag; 27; 42.7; 39.4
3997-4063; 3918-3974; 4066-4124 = -0.24 mag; 29.3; 39.4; 35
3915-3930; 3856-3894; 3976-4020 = -0.09 mag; 31.3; 40.2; 34.7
